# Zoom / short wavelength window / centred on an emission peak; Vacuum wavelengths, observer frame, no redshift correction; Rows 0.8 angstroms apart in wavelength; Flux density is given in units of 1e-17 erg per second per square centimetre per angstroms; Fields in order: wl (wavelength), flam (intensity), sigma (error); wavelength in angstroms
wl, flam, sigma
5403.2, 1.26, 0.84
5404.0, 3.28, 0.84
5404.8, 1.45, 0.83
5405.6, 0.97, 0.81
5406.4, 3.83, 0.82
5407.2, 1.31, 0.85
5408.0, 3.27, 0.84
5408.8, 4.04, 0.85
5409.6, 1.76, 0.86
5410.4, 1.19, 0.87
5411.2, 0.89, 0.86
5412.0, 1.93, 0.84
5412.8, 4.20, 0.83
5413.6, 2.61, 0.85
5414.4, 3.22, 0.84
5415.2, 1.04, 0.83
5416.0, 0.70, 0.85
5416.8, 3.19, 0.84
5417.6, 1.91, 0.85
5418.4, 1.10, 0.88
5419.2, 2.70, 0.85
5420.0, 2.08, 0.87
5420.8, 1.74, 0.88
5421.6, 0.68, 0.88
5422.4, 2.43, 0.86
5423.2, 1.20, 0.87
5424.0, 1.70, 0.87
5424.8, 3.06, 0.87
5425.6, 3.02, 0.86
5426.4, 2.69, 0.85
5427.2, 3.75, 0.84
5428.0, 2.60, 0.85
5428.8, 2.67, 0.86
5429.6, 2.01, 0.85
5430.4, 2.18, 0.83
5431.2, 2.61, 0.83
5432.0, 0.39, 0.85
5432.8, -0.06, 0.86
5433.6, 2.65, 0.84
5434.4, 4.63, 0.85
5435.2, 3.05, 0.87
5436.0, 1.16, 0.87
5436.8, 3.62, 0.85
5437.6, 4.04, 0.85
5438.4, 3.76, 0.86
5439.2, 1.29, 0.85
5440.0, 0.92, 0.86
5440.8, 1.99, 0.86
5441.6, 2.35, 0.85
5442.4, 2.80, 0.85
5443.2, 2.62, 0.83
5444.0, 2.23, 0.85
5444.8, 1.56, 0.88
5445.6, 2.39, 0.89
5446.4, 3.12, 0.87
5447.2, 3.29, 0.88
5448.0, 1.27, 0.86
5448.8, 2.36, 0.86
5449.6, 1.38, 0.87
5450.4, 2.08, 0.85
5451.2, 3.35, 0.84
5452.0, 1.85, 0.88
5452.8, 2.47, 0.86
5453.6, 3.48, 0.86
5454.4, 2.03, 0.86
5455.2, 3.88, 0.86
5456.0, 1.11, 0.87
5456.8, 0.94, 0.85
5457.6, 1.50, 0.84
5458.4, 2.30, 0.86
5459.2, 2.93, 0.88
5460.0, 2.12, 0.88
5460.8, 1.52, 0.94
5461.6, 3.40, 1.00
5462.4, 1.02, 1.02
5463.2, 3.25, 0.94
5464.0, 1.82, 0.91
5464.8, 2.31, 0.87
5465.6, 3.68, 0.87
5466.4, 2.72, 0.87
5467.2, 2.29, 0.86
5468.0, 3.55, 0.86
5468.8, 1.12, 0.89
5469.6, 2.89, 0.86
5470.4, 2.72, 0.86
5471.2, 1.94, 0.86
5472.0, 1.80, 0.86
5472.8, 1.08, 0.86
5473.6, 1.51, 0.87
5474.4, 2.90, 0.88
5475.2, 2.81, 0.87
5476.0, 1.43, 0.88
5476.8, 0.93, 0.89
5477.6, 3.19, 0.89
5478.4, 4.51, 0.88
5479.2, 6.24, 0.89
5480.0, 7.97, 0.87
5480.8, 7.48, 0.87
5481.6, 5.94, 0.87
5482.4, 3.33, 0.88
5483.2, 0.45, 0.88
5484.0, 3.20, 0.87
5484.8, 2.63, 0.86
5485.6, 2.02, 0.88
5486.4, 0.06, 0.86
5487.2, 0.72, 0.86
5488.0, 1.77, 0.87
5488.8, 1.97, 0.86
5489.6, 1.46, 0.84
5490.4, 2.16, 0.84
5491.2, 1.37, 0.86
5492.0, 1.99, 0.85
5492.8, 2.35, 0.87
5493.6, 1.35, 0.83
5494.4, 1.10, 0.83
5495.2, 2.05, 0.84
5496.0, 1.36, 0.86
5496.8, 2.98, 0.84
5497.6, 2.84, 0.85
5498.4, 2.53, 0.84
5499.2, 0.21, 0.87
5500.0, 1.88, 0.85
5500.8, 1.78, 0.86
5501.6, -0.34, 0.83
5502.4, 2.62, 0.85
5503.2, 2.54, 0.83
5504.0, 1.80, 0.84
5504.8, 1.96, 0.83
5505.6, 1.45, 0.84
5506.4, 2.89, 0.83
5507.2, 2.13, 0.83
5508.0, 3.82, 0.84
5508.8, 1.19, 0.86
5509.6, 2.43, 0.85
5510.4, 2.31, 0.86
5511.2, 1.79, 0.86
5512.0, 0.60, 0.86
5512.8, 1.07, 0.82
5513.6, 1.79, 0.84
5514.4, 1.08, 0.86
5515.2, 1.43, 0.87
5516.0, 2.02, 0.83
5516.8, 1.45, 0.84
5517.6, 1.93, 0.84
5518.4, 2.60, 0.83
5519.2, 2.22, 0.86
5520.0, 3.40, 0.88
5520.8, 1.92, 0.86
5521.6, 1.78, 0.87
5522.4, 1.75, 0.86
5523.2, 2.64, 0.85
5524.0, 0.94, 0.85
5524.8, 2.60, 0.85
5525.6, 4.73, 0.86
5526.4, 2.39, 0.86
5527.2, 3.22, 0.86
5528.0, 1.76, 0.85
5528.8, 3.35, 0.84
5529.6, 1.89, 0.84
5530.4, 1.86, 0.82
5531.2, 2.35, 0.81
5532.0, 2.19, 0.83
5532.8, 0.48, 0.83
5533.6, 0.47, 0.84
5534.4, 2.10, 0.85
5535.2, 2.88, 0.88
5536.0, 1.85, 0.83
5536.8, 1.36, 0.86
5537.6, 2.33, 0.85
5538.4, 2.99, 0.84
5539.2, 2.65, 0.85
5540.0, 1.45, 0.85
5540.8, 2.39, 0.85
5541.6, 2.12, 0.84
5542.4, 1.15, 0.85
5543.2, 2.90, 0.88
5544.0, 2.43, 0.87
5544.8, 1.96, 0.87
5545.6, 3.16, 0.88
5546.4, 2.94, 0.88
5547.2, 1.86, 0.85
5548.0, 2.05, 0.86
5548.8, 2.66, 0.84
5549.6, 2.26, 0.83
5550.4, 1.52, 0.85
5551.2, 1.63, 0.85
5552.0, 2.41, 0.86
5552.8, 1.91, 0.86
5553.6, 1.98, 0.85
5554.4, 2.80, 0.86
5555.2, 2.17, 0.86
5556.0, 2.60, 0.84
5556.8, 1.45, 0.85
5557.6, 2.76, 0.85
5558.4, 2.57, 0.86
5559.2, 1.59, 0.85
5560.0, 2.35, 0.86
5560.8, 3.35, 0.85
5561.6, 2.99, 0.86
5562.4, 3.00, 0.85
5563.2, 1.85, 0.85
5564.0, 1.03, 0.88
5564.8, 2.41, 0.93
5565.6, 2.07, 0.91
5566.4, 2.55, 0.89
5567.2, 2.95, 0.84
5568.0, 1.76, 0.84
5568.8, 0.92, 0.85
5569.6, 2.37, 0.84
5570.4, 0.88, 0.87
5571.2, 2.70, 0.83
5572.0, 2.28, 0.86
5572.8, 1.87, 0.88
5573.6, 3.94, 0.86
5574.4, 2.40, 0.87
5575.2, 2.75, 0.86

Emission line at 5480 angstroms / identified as Hbeta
